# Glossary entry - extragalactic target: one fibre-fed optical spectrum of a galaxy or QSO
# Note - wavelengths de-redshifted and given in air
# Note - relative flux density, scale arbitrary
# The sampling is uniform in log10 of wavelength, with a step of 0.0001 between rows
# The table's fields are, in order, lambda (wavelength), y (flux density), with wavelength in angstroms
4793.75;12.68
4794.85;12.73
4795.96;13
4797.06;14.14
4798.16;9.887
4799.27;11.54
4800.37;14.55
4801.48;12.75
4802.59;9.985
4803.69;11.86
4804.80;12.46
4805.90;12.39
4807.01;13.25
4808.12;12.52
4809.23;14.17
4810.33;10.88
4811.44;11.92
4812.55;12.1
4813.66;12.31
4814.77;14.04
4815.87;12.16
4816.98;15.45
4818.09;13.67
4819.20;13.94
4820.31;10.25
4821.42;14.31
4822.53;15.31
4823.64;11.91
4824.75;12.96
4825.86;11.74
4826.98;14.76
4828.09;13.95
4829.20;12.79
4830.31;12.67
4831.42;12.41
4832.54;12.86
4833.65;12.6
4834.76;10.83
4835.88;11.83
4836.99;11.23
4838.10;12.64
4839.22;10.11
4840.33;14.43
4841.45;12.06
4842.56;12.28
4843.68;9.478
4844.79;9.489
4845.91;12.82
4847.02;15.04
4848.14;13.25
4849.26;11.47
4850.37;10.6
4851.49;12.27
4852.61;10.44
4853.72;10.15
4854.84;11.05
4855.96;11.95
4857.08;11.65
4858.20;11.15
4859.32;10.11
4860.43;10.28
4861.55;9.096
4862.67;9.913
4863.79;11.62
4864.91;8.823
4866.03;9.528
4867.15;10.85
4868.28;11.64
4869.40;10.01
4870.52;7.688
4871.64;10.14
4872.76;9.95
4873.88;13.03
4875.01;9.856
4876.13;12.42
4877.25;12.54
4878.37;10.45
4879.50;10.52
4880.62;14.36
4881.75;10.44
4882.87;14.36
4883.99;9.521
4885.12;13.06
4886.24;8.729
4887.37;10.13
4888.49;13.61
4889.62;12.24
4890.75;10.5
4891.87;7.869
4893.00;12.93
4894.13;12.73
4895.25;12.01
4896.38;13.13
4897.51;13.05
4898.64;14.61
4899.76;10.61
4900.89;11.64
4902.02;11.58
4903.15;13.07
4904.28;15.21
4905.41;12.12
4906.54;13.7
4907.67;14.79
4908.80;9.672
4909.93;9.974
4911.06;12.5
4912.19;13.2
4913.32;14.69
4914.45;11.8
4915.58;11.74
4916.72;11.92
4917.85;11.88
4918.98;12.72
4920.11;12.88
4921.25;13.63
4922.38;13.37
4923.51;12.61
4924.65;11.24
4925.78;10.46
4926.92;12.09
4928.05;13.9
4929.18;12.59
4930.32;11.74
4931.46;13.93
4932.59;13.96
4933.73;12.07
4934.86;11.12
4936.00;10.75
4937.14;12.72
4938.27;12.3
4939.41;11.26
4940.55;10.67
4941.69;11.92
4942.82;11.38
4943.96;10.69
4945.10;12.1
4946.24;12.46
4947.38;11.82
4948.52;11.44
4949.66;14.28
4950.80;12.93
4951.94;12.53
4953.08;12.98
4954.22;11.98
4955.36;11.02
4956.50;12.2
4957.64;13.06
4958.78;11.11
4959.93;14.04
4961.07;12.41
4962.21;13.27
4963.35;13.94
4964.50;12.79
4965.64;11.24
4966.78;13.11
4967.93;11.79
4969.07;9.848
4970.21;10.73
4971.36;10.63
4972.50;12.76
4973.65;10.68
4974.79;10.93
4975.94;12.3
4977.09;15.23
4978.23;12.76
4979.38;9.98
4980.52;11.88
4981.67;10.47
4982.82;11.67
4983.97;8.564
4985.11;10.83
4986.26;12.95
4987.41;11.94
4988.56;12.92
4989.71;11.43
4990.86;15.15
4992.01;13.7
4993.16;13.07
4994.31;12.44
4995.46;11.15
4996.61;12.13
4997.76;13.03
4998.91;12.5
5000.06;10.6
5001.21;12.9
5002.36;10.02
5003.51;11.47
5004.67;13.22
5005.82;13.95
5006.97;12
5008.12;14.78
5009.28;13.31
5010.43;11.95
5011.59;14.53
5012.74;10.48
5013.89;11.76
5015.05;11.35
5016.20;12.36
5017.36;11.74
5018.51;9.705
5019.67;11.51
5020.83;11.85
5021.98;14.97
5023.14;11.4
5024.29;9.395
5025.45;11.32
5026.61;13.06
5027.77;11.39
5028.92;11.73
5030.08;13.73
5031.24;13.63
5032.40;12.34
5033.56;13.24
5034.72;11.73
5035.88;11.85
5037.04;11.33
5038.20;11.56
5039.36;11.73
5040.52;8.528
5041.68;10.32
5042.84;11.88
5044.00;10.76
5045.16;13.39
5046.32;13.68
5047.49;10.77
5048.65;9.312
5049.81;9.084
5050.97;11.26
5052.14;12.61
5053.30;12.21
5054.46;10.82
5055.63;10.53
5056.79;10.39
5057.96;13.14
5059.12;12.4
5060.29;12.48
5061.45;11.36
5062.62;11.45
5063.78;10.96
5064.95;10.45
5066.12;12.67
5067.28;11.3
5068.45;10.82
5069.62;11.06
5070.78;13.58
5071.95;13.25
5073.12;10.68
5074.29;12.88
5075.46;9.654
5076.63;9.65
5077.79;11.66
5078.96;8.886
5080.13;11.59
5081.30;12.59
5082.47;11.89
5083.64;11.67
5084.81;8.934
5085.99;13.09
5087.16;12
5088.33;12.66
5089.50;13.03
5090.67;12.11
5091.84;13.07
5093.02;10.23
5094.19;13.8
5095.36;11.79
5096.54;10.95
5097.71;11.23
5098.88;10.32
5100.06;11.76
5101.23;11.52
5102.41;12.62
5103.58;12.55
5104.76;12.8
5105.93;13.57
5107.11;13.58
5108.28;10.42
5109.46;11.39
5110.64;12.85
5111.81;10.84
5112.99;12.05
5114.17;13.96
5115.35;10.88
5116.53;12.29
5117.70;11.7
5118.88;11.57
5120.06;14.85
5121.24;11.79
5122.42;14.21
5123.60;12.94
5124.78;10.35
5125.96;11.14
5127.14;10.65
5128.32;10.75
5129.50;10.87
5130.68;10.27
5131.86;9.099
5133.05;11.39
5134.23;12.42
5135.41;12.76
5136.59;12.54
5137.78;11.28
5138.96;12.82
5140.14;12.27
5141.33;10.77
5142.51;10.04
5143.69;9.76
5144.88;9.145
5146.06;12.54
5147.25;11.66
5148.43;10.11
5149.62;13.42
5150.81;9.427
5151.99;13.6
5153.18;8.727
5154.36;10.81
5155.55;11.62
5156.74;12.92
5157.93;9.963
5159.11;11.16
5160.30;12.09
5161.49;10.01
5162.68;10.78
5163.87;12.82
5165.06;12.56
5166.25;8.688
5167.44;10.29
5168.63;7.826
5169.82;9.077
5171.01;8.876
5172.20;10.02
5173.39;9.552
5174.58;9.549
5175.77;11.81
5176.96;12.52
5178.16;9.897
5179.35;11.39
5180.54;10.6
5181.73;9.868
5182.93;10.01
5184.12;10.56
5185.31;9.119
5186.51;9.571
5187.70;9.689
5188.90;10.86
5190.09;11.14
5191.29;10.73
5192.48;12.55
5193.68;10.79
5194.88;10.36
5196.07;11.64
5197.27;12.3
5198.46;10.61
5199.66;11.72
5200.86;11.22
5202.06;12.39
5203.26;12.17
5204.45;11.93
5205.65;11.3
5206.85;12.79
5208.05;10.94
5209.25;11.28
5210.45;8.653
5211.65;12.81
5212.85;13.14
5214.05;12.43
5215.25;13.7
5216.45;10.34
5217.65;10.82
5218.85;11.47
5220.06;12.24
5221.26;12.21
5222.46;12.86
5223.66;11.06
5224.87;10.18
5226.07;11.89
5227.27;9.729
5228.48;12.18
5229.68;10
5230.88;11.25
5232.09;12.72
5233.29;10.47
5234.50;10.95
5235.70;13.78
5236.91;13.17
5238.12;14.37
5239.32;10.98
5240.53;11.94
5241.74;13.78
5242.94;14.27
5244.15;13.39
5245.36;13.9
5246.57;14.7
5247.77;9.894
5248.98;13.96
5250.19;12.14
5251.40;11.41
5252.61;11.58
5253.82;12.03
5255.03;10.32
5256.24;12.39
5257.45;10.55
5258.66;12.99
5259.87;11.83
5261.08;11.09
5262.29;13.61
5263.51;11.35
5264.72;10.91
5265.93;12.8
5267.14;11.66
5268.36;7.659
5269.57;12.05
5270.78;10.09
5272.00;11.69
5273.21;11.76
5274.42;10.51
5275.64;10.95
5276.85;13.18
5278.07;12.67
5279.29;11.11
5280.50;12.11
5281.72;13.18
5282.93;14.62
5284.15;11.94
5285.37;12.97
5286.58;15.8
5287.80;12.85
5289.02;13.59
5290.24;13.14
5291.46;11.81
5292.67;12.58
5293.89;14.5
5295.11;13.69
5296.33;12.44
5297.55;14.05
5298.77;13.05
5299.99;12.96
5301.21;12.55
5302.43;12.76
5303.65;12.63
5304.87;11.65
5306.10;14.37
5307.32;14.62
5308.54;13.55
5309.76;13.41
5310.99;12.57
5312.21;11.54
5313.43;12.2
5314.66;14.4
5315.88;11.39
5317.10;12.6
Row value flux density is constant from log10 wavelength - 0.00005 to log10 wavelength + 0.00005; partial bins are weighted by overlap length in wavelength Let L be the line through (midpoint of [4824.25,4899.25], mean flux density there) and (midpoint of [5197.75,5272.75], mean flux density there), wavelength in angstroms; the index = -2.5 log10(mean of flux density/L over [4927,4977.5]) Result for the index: -0.051 mag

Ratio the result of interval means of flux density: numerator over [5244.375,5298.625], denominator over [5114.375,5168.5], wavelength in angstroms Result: 1.08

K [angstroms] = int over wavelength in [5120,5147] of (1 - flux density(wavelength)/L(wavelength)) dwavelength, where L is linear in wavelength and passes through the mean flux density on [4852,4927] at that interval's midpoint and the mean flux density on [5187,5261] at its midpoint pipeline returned 0.72 angstroms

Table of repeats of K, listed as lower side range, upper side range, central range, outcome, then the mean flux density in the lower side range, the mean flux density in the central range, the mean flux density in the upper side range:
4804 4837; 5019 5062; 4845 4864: 2.0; 12.8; 11.3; 11.7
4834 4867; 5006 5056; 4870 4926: -2.8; 11.2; 12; 11.8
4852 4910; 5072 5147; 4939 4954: -0.8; 11.4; 12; 11.7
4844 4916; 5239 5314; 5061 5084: 1.1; 11.5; 11.4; 12.5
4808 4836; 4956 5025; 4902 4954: 0.1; 12.9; 12.4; 12.1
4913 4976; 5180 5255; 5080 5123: -0.9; 12.2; 12.1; 11.6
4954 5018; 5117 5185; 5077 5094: -0.3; 12.1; 11.7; 11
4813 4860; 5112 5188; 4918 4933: -0.9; 12.3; 12.7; 11.1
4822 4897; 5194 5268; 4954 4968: -1.0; 11.6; 12.5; 11.9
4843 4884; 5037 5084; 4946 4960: -1.5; 11.1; 12.4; 11.4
